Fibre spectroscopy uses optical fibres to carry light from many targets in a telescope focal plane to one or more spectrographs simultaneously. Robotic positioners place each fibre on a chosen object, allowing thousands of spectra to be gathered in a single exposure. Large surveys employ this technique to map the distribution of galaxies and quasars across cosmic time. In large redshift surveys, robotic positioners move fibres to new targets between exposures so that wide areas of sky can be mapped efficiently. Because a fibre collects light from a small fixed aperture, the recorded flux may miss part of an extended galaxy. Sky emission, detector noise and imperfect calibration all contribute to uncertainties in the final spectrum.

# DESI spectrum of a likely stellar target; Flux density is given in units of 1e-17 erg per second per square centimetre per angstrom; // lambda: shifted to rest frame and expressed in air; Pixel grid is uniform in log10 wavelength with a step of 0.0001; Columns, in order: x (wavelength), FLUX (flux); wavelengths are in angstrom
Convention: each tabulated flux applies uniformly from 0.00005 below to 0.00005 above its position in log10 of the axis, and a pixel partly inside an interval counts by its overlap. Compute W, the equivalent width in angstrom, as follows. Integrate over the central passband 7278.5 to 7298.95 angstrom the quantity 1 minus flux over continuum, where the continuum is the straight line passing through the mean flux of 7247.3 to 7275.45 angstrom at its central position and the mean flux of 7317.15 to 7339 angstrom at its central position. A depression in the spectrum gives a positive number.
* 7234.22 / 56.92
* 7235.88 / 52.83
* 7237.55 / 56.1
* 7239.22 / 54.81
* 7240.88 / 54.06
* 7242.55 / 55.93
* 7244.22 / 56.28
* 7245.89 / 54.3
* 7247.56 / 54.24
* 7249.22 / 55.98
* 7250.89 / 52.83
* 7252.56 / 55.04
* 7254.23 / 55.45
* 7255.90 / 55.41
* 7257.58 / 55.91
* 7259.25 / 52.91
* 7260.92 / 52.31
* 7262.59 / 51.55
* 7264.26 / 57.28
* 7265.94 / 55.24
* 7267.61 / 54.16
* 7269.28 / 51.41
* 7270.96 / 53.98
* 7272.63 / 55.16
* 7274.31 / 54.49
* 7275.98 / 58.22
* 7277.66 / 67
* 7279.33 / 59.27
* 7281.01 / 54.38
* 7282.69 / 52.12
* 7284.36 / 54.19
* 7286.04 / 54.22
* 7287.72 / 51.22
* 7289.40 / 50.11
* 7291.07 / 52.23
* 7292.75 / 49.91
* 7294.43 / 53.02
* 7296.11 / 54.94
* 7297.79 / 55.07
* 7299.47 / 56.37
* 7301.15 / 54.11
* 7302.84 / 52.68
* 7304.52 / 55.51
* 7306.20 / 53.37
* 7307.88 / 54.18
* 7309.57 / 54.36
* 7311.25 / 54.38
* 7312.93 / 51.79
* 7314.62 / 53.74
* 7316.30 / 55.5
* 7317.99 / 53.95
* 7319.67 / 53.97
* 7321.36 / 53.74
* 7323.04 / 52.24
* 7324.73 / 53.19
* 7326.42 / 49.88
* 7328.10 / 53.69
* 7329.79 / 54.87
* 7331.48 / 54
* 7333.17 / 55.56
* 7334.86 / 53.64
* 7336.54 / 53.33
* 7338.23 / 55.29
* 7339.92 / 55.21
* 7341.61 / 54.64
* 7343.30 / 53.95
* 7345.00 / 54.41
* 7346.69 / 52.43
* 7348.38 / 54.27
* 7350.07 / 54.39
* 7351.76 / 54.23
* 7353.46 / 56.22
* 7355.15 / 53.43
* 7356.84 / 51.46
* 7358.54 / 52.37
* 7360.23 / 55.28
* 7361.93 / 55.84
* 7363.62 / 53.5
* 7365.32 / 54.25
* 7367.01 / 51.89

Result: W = 0.24 angstrom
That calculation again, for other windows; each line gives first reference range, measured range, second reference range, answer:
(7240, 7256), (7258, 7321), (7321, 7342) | 0.1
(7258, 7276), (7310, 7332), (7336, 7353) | 0.3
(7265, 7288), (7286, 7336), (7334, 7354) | 1.2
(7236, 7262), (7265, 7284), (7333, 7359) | -0.5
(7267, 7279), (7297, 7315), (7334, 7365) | 0.4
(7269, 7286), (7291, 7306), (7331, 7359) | 0.4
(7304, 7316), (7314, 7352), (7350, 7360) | -0.1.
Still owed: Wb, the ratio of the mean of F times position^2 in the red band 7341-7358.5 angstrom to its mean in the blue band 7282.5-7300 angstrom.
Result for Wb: 1.03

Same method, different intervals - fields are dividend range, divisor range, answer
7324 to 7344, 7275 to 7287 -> 0.96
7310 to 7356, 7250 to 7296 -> 1.01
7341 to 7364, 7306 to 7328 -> 1.02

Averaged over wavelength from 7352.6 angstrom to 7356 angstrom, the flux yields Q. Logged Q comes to 54.8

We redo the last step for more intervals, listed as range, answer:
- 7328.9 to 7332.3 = 54.4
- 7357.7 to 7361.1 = 53.8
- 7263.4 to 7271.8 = 54.4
